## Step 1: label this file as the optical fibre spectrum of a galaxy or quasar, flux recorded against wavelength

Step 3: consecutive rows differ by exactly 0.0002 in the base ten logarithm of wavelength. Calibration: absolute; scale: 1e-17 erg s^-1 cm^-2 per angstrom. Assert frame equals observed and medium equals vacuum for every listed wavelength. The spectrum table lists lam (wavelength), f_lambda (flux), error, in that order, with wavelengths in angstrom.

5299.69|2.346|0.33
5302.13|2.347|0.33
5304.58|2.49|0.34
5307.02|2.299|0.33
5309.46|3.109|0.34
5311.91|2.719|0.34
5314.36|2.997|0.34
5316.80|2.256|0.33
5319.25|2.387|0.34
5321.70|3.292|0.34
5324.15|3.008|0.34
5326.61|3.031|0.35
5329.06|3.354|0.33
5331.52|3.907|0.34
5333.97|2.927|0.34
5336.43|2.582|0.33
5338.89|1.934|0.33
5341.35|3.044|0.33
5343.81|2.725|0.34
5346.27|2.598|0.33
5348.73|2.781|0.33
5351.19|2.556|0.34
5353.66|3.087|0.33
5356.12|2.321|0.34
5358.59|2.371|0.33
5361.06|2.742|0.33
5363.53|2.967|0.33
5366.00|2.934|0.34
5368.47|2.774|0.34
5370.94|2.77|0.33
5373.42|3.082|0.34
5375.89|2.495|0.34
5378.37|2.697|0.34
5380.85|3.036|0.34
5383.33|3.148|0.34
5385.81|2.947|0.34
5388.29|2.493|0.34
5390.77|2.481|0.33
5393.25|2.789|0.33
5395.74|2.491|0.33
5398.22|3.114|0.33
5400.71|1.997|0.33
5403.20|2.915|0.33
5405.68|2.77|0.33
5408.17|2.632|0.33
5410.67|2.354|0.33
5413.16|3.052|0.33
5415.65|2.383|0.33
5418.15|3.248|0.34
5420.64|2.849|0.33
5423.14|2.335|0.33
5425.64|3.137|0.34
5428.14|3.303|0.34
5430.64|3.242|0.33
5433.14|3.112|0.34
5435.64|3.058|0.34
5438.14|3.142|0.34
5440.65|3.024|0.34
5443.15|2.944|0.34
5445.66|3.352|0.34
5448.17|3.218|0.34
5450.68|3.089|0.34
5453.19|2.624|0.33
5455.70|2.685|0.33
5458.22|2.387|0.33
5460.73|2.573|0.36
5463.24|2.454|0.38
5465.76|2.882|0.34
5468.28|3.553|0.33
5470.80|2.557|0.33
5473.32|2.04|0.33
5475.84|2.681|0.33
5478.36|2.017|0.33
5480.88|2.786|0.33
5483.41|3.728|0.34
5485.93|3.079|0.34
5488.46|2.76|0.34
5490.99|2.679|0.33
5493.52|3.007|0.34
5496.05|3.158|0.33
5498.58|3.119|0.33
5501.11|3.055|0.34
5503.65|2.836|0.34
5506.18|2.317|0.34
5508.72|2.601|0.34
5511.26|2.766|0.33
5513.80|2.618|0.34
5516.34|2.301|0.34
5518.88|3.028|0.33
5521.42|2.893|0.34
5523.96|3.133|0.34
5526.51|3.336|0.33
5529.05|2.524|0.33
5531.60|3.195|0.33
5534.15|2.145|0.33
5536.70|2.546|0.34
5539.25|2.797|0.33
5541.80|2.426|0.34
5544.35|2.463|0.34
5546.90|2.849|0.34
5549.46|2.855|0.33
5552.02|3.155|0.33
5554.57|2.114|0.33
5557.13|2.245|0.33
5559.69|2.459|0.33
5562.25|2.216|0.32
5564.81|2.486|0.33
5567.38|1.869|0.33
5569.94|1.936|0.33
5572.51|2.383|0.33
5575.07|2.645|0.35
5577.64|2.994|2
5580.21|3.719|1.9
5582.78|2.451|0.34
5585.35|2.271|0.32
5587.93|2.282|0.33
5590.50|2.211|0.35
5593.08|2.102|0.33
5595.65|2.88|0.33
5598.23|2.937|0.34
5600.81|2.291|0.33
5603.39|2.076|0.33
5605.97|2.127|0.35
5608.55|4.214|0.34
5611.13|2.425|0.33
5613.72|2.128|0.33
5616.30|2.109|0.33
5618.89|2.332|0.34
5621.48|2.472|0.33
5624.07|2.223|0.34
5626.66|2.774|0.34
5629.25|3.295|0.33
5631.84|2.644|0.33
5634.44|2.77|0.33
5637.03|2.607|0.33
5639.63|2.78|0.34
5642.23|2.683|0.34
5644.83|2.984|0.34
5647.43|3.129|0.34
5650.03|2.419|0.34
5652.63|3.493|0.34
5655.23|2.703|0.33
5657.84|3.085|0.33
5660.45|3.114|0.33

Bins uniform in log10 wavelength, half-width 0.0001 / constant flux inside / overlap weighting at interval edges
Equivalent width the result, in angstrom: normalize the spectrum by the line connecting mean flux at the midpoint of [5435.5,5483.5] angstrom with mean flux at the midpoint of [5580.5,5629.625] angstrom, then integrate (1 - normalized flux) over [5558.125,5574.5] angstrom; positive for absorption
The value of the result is 2.2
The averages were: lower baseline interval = 2.81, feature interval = 2.24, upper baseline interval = 2.52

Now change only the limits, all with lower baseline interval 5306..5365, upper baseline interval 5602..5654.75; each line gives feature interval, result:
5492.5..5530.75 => -1.69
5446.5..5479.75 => 0.77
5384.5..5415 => 1.15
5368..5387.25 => -0.63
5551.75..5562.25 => 1.22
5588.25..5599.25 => 0.80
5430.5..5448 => -2.34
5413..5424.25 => 0.04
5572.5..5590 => 0.16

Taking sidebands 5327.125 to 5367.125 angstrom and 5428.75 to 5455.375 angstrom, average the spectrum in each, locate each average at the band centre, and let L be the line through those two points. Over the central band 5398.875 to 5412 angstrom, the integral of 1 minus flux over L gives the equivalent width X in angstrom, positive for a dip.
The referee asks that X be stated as 1.8 angstrom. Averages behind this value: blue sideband 2.81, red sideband 3.07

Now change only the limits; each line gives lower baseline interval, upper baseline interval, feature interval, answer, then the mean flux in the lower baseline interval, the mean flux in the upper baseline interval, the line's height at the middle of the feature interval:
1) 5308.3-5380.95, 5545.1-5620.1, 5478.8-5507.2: -3.4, 2.81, 2.51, 2.62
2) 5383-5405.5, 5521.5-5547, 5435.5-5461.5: -2.0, 2.69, 2.74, 2.71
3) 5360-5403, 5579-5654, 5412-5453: -4.2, 2.77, 2.65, 2.74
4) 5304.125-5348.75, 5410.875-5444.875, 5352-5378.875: 1.2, 2.82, 2.97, 2.88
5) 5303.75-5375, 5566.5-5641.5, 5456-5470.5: -0.4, 2.8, 2.55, 2.68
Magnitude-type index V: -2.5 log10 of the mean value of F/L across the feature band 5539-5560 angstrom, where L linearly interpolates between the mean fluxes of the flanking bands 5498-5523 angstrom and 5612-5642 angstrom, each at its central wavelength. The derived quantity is 0.04 mag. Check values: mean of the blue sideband 2.75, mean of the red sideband 2.56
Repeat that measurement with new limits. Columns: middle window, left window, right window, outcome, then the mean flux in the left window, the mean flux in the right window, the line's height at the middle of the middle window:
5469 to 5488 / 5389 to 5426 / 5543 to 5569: -0.06 mag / 2.69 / 2.46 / 2.58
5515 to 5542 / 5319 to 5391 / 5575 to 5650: -0.03 mag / 2.83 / 2.64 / 2.7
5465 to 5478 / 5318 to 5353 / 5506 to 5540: 0.04 mag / 2.87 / 2.74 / 2.78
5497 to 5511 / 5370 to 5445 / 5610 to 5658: -0.01 mag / 2.84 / 2.68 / 2.77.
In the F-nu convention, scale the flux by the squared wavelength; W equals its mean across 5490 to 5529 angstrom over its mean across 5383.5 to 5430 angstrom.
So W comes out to 1.1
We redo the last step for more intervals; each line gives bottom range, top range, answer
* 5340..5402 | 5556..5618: 0.98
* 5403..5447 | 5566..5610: 0.92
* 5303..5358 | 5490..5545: 1.07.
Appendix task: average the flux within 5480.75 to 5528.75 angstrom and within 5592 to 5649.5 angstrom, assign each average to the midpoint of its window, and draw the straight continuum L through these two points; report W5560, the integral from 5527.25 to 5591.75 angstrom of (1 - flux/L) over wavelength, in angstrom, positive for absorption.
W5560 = 5.6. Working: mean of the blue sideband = 2.9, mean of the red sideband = 2.64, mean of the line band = 2.54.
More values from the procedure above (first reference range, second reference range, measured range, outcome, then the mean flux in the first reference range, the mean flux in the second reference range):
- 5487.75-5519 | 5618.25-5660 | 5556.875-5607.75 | 6.11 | 2.78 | 2.79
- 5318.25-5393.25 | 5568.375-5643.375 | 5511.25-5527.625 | -1.31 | 2.82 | 2.58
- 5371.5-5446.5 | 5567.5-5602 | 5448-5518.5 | -1.41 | 2.85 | 2.52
